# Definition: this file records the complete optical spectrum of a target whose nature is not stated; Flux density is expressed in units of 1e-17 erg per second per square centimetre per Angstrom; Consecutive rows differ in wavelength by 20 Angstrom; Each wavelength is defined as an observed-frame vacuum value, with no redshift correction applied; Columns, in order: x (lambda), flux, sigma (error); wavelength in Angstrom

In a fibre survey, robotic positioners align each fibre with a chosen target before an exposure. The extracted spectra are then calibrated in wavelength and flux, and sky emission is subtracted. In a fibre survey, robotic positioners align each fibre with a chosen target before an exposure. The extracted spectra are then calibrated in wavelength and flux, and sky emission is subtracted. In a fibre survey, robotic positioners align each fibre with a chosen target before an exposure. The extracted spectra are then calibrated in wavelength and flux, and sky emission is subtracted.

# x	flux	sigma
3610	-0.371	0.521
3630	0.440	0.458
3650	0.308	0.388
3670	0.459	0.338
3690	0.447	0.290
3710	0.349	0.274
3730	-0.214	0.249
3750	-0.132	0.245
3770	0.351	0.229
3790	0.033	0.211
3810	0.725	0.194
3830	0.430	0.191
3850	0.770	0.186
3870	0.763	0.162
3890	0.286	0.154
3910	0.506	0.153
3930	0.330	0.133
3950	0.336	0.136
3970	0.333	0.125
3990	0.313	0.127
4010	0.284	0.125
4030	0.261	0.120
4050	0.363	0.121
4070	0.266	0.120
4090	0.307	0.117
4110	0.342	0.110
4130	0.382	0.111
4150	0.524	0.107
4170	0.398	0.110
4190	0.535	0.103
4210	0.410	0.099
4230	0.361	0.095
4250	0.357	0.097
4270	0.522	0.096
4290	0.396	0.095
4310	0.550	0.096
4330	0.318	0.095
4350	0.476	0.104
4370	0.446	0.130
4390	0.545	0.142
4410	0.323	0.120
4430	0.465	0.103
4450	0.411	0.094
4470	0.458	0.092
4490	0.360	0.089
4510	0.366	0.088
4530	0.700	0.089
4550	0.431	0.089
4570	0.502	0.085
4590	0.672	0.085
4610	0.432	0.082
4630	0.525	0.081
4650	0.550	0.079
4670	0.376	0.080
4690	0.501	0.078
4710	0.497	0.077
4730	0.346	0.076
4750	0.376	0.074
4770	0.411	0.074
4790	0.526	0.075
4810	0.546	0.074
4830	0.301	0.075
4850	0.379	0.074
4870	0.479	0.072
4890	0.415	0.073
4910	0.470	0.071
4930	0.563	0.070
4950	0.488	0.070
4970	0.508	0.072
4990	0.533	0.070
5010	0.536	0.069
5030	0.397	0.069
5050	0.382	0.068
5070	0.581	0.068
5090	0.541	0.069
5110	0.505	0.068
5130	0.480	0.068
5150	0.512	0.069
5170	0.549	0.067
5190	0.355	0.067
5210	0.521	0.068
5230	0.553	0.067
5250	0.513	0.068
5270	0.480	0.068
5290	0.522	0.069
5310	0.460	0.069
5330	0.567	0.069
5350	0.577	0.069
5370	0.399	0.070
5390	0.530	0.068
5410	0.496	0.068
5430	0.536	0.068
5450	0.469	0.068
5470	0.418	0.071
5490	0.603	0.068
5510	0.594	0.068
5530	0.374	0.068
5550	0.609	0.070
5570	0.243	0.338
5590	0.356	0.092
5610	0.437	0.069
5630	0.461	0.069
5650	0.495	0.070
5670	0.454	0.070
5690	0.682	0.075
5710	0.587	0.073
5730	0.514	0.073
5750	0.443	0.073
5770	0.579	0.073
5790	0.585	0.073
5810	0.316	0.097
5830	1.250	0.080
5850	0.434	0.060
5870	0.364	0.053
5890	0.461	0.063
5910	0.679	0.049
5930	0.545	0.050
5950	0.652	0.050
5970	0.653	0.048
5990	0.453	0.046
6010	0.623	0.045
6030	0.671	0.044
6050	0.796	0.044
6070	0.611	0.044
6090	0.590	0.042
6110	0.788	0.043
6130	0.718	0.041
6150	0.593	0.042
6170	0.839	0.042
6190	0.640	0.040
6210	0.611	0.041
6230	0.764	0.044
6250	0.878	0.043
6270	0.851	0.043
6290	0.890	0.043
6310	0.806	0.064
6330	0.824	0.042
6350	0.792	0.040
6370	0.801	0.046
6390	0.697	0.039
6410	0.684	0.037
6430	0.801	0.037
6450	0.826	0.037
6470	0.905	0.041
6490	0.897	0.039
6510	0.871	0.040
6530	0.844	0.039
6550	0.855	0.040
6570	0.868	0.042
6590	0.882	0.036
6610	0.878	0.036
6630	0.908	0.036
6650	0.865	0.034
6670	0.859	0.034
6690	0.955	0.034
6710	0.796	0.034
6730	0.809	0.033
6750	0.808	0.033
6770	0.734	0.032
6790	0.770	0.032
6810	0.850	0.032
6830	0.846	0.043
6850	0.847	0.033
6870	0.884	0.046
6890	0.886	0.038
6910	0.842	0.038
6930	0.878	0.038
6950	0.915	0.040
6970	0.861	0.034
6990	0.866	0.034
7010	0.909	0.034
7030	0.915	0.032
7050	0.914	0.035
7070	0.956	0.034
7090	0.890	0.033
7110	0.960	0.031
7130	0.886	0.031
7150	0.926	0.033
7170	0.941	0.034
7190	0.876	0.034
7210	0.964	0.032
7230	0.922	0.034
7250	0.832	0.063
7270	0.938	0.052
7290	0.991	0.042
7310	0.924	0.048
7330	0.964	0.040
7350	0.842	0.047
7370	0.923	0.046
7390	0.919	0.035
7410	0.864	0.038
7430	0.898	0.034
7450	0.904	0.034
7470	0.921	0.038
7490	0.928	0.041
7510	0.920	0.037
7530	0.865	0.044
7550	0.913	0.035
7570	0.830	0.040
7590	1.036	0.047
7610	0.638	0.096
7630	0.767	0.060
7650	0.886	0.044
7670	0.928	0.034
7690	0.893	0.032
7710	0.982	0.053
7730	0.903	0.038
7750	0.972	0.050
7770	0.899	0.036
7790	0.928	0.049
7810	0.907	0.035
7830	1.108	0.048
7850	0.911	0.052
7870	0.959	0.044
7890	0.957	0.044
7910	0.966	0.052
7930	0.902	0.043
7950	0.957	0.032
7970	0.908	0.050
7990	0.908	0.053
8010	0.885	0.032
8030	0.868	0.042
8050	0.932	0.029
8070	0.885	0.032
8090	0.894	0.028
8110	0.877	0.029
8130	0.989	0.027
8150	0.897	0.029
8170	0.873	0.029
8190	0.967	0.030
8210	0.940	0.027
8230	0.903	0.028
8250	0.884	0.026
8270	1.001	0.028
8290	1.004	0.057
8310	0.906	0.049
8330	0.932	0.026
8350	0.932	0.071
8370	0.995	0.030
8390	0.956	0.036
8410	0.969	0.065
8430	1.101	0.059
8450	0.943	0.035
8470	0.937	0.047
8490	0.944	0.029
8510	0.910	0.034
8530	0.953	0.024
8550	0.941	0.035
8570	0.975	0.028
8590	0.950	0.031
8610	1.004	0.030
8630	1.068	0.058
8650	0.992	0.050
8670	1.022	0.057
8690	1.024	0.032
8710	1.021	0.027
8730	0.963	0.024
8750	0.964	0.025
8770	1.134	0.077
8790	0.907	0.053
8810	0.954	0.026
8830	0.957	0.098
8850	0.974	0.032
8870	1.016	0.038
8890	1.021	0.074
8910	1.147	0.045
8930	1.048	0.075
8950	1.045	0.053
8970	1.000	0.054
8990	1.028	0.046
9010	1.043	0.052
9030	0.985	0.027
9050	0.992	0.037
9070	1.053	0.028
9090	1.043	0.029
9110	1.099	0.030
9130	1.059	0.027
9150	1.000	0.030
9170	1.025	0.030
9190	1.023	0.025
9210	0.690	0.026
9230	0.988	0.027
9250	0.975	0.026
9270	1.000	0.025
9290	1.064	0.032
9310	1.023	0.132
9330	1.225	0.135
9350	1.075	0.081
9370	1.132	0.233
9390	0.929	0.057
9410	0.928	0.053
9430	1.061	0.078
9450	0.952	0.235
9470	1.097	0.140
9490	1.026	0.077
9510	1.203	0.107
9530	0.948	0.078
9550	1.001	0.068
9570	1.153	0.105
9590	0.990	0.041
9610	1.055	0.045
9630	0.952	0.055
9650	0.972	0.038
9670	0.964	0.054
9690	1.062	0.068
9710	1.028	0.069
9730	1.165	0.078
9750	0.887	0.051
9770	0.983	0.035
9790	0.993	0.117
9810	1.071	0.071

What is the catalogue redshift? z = 0.562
